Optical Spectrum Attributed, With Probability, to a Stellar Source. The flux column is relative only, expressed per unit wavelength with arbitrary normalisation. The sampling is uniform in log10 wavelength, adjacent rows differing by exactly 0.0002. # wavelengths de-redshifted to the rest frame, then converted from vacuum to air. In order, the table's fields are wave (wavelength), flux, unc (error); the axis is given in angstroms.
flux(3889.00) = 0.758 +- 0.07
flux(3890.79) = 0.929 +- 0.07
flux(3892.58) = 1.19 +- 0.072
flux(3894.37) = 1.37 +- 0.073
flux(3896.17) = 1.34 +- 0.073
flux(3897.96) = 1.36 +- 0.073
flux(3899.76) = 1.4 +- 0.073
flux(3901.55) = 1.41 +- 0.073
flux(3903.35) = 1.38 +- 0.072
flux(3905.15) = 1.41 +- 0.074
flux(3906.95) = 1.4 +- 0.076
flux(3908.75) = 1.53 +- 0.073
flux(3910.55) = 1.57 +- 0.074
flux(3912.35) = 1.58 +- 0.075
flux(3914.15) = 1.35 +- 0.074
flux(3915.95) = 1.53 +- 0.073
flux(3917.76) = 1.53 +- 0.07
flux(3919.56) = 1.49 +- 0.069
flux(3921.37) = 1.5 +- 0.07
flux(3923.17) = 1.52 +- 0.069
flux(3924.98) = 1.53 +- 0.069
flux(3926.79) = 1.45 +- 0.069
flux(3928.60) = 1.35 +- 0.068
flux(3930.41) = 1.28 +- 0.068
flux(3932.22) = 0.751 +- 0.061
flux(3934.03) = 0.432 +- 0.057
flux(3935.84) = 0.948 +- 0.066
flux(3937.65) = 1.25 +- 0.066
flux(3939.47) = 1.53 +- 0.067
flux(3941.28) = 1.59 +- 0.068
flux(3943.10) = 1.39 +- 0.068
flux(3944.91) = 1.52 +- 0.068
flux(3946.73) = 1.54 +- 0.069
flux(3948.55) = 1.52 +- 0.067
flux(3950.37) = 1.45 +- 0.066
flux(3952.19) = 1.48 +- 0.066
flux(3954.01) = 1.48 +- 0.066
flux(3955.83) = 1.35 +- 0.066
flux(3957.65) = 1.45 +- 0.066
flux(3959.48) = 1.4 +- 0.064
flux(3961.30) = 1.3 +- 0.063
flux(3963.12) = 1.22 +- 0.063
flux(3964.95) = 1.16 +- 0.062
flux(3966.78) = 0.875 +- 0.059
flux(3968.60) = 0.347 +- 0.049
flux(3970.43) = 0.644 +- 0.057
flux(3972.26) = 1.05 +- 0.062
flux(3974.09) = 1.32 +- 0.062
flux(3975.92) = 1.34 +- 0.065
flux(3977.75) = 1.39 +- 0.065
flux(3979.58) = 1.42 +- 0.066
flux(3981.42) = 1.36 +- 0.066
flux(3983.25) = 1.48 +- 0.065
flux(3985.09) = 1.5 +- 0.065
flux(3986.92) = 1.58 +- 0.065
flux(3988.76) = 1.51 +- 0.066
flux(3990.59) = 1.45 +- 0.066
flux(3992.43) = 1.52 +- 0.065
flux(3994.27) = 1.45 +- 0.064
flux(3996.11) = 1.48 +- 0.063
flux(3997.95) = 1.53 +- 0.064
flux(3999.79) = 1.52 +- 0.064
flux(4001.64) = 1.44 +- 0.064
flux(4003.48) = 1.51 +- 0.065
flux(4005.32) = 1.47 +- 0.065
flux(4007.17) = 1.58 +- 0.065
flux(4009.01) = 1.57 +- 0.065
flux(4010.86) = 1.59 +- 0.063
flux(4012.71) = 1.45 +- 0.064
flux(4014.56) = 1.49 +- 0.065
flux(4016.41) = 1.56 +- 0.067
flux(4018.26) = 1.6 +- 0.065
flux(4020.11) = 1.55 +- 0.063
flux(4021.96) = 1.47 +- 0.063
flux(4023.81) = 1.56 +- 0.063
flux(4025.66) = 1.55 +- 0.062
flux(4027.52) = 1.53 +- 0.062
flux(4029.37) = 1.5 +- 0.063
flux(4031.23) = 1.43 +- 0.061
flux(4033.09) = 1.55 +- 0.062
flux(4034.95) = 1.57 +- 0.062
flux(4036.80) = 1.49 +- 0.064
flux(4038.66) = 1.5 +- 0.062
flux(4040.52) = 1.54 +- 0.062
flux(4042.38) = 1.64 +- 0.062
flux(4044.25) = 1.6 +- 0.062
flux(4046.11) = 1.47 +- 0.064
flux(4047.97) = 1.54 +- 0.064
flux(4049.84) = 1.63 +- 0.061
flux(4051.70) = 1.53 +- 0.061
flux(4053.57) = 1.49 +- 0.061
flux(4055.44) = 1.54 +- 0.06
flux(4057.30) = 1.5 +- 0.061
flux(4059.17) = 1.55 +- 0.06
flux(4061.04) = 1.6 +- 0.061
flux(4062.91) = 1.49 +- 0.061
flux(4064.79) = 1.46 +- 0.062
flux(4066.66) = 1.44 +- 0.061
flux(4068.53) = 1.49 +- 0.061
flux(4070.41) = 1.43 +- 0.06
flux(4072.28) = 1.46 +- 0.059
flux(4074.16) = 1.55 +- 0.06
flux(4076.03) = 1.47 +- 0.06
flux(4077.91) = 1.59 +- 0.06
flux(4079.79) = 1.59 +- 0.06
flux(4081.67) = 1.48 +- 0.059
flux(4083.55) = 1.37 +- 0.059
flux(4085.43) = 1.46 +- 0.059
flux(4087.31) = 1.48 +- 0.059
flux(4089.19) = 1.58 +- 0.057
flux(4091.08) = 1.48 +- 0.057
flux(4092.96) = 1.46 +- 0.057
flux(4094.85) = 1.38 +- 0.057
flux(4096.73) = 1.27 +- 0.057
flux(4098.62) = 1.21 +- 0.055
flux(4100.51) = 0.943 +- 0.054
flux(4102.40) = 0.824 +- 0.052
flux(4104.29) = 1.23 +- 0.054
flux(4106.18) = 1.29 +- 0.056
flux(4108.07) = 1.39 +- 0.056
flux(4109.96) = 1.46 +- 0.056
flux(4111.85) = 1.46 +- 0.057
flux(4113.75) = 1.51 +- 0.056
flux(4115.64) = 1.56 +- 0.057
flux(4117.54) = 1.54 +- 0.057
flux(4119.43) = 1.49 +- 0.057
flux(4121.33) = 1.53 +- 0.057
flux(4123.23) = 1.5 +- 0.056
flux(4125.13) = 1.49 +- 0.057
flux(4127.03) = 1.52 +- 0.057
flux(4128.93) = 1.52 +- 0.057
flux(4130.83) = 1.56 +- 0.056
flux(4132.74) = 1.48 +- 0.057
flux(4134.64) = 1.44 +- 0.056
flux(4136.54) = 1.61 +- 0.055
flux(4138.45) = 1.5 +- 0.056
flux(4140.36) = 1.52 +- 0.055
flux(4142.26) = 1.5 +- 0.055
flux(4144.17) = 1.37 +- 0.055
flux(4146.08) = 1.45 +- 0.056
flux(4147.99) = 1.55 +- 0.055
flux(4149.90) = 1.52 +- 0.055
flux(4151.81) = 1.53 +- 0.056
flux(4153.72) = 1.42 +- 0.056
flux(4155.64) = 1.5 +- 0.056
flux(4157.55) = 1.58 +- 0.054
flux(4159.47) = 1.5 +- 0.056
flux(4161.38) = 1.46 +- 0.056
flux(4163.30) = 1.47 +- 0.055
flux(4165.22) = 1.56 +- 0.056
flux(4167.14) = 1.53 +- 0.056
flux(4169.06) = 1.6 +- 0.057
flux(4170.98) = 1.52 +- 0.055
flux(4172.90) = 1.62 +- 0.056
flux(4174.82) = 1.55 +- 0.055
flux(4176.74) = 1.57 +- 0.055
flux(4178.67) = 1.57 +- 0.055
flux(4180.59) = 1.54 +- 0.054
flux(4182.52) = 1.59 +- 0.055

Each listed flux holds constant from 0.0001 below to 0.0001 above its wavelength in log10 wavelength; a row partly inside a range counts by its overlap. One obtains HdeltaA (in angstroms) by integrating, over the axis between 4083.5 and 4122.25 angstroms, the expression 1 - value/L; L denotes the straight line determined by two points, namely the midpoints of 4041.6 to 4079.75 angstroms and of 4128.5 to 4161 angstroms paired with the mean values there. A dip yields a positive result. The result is 3.5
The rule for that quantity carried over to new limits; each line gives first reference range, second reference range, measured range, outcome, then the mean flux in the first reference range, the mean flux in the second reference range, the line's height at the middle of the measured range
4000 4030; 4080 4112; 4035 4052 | -1.0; 1.53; 1.34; 1.46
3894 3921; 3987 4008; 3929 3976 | 8.2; 1.45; 1.5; 1.47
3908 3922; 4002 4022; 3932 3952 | 3.0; 1.51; 1.53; 1.52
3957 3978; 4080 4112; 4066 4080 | -2.1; 1.11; 1.34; 1.3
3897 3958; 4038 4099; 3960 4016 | 3.2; 1.39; 1.5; 1.43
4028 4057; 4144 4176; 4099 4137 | 2.8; 1.53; 1.52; 1.52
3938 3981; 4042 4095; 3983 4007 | -2.4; 1.29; 1.51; 1.36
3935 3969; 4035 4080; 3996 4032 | -2.0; 1.32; 1.52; 1.44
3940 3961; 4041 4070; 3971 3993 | 1.3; 1.47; 1.53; 1.49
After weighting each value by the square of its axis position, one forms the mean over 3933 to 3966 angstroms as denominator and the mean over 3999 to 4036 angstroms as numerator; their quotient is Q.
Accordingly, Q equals 1.19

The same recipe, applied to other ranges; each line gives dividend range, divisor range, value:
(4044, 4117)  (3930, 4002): 1.17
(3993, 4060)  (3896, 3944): 1.18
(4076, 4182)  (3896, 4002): 1.19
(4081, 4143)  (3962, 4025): 1.09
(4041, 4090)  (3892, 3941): 1.21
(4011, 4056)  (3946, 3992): 1.21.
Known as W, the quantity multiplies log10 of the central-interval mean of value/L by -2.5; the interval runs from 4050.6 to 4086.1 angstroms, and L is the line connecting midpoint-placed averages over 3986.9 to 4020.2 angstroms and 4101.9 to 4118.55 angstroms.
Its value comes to -0.05 mag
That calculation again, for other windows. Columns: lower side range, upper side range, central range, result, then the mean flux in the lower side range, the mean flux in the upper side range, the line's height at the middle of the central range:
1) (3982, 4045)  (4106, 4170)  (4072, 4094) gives 0.01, 1.52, 1.5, 1.51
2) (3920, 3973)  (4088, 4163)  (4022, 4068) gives -0.13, 1.25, 1.44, 1.36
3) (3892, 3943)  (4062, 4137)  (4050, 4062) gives -0.09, 1.36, 1.44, 1.42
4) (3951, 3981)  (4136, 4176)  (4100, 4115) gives 0.13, 1.21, 1.52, 1.44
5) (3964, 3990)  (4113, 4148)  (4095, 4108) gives 0.24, 1.22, 1.51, 1.45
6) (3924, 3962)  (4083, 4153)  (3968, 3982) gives 0.20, 1.33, 1.43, 1.35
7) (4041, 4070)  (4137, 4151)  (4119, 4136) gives -0.01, 1.53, 1.49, 1.5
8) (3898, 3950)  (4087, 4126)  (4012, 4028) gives -0.11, 1.38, 1.38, 1.38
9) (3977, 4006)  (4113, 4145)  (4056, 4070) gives -0.01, 1.48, 1.51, 1.49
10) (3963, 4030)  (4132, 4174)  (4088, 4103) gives 0.15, 1.4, 1.51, 1.47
